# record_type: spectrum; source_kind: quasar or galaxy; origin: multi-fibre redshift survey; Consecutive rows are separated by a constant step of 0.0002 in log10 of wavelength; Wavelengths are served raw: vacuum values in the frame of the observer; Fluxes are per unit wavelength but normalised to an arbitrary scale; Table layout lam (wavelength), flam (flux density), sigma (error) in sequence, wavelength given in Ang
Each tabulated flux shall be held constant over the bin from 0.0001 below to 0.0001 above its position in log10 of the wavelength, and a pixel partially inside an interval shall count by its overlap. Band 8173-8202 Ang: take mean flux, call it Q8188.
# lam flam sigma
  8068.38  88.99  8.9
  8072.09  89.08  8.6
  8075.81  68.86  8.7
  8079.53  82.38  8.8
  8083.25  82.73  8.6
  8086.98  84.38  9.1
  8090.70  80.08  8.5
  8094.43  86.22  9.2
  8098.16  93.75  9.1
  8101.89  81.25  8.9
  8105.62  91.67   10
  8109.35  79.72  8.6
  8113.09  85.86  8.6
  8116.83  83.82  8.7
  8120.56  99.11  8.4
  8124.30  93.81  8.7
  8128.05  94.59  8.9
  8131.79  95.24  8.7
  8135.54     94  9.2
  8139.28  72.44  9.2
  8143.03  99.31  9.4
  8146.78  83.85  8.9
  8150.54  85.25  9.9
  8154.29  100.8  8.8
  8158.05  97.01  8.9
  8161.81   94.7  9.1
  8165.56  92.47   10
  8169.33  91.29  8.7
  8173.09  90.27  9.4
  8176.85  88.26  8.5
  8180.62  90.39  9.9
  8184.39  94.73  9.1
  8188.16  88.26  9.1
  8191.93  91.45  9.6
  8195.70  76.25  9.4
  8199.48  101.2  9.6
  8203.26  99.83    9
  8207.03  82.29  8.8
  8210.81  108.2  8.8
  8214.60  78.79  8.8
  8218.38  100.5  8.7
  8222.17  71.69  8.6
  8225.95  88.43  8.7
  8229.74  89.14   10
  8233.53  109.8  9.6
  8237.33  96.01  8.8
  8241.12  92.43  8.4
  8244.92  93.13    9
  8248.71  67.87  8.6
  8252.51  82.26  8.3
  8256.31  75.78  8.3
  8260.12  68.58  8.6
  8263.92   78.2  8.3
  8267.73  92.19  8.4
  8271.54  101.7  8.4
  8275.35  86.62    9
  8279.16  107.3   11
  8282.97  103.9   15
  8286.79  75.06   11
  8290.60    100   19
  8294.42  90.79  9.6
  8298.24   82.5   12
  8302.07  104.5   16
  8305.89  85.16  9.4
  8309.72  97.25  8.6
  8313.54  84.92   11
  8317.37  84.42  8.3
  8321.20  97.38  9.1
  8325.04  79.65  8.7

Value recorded 90.3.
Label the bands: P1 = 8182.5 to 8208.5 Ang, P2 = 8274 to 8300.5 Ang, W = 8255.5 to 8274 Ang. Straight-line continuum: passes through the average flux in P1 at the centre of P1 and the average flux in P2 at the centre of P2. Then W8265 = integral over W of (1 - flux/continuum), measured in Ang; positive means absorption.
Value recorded 1.7 Ang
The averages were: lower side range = 90.7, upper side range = 92.6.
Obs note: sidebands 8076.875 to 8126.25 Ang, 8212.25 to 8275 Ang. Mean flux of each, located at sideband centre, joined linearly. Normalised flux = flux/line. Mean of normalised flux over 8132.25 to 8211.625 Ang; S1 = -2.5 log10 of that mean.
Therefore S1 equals -0.06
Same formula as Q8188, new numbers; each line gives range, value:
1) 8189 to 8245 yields 91.8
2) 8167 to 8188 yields 90.8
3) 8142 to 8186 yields 92.2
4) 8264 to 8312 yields 93.2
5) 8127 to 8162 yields 91.5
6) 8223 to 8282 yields 88.6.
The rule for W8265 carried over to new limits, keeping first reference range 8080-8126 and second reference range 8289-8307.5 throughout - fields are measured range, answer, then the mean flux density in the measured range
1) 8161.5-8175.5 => -0.5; 91.8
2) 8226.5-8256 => 0.5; 89.2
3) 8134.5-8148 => 0.1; 87.2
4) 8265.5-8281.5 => -0.9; 96.8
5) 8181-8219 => -0.9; 91.8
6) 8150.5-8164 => -1.1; 95.7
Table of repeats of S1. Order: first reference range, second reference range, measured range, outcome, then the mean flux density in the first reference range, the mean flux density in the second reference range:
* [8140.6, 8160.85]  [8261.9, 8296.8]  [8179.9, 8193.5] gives 0.017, 92.7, 92.7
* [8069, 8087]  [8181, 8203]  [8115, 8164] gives -0.062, 81.7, 91.1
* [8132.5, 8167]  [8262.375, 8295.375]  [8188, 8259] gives 0.040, 91.2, 93.1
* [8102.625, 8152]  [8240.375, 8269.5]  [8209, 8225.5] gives -0.080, 89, 80.8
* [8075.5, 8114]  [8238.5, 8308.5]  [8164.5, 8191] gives -0.059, 83.9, 88.4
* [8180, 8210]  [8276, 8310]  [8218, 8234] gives 0.029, 91.2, 93.6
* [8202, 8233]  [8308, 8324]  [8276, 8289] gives -0.051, 90.6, 90.3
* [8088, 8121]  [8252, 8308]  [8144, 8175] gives -0.061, 86.3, 89.2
